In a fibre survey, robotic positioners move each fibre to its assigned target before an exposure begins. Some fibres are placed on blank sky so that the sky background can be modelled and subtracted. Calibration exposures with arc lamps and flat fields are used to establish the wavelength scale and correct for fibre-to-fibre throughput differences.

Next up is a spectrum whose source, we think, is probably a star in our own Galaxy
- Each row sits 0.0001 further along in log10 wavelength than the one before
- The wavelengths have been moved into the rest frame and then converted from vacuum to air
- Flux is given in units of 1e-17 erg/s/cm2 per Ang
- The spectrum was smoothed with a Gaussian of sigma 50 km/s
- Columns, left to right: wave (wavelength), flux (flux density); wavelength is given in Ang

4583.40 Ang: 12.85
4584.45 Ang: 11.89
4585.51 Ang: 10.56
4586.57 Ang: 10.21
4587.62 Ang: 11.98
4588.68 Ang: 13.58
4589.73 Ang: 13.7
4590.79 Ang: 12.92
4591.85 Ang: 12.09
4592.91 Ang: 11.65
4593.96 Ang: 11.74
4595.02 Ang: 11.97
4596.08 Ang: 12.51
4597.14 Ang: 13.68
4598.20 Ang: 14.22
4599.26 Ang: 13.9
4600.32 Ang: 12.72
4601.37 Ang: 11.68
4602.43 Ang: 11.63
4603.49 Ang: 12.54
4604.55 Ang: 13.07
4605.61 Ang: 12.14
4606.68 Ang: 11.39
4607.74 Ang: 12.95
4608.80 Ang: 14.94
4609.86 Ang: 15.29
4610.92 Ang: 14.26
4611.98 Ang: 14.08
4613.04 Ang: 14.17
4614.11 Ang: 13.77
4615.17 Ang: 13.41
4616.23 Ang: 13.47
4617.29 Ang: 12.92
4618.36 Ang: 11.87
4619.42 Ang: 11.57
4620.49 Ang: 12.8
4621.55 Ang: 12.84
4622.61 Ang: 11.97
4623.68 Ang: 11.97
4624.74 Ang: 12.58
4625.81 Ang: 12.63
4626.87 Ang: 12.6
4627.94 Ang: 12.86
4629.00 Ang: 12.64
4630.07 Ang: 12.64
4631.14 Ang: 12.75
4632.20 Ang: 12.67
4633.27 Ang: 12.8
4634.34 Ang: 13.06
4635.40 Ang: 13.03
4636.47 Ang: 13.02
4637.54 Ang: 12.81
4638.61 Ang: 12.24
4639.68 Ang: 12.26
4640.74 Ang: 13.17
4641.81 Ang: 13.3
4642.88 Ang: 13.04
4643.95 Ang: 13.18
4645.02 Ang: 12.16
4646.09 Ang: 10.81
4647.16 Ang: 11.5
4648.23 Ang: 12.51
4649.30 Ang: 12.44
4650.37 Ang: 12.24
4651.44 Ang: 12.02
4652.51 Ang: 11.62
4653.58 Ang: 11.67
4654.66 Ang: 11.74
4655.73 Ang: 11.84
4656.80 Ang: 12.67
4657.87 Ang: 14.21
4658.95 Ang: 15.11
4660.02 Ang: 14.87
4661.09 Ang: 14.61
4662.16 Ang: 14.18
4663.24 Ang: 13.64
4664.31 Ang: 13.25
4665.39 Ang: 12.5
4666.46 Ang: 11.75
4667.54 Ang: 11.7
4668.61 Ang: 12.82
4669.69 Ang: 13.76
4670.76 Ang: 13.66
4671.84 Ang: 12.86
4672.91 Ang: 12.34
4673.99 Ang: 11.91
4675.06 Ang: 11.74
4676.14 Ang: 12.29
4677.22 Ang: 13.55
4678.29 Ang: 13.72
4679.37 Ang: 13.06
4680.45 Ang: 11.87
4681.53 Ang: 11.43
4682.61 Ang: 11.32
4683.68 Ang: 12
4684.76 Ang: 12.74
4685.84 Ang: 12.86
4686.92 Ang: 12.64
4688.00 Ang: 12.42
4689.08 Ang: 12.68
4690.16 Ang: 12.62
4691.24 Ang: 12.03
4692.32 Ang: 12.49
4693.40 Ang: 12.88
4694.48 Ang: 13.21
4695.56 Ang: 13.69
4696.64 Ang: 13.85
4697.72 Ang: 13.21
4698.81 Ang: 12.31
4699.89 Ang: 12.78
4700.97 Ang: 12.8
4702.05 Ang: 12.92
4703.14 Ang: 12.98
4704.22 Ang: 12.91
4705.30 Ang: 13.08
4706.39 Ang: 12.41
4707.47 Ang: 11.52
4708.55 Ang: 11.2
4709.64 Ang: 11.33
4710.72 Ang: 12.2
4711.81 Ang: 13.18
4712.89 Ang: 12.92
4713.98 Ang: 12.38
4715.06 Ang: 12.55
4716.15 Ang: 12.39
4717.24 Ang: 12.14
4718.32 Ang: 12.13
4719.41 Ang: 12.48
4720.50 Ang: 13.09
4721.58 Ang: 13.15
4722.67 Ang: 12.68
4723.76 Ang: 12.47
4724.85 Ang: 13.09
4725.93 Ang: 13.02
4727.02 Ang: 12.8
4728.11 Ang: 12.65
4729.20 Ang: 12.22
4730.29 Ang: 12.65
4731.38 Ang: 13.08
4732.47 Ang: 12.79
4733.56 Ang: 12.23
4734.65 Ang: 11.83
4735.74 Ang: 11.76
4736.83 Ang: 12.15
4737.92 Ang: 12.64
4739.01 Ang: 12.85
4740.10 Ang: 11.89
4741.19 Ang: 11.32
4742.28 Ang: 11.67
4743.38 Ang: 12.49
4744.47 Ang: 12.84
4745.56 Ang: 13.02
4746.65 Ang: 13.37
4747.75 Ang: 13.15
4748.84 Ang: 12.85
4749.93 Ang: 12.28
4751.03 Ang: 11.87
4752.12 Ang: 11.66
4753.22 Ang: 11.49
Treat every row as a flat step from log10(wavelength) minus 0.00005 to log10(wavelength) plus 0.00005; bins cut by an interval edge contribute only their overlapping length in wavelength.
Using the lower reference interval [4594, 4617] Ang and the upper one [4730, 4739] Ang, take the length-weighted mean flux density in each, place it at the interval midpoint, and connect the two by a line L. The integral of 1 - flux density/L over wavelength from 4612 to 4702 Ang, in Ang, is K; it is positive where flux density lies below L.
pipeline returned 1.0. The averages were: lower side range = 13.2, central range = 12.7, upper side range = 12.4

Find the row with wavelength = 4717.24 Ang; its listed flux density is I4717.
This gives 12.14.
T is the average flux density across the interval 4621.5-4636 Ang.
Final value 12.6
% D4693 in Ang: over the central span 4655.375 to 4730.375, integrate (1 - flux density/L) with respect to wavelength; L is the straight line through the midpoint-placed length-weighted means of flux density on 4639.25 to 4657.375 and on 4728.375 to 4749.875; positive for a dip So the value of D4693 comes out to -2.4 Ang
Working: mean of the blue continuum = 12.3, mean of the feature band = 12.8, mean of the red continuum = 12.5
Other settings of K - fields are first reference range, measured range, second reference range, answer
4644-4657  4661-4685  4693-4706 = -0.5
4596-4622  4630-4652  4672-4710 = 0.6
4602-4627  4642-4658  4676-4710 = 0.7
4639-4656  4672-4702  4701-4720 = -0.7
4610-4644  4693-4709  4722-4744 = -0.3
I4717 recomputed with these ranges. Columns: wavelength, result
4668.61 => 12.82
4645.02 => 12.16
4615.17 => 13.41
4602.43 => 11.63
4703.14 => 12.98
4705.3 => 13.08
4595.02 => 11.97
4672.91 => 12.34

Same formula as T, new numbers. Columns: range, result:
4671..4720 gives 12.5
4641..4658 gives 12.3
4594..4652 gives 12.8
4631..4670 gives 12.8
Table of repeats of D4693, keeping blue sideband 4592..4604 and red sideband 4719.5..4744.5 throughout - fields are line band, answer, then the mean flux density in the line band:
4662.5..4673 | -0.3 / 12.9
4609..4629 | -0.8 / 13.1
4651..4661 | -0.3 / 12.9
